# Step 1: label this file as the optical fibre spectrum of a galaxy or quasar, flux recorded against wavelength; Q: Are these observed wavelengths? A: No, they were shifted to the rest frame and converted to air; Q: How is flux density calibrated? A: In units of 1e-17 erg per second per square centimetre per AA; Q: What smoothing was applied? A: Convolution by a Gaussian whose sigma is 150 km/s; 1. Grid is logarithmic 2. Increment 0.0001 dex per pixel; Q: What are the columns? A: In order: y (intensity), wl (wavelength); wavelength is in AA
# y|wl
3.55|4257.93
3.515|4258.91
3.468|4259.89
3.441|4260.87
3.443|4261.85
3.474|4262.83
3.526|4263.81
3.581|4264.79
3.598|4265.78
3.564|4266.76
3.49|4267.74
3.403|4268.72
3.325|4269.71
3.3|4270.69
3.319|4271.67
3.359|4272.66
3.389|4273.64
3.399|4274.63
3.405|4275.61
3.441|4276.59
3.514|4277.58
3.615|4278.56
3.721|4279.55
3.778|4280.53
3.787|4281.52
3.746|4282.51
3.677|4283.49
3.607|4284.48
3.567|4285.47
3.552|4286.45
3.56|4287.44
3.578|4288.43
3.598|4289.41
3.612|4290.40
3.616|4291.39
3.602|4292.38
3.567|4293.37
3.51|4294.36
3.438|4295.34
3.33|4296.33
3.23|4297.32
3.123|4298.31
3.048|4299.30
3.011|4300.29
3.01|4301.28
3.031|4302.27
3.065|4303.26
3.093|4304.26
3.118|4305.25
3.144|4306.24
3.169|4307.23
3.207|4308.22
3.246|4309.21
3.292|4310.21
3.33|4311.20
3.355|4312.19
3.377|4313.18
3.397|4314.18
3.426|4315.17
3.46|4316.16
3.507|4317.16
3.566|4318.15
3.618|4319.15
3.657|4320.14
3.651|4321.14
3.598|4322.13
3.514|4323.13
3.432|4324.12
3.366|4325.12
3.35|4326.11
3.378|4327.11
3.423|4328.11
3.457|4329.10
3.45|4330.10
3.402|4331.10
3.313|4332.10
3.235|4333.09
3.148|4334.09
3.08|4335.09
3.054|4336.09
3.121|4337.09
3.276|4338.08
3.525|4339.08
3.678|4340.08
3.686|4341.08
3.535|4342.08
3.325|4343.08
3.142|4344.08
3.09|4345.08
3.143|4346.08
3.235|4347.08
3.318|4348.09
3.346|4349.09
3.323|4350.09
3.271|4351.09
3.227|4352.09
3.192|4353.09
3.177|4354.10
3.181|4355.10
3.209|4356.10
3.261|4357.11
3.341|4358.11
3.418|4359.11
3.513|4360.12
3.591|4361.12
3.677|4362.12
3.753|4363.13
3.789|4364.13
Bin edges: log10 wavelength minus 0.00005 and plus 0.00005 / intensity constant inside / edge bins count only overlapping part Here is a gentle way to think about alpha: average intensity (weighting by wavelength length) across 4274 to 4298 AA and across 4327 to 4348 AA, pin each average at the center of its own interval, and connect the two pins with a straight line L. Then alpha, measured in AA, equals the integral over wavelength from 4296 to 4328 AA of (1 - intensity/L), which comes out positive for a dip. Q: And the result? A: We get 1.08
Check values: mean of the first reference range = 3.56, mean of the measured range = 3.32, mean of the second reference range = 3.32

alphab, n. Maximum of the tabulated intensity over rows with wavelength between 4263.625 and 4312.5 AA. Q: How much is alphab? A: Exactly 3.787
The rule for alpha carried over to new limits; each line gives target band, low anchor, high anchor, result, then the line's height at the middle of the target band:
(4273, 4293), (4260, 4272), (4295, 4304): -1.8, 3.29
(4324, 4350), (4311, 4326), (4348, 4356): 0.2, 3.36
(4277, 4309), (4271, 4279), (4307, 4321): 0.1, 3.42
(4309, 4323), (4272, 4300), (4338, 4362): -0.2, 3.43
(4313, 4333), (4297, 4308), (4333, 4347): -1.6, 3.2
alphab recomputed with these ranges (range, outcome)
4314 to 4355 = 3.686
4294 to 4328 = 3.657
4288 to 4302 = 3.616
